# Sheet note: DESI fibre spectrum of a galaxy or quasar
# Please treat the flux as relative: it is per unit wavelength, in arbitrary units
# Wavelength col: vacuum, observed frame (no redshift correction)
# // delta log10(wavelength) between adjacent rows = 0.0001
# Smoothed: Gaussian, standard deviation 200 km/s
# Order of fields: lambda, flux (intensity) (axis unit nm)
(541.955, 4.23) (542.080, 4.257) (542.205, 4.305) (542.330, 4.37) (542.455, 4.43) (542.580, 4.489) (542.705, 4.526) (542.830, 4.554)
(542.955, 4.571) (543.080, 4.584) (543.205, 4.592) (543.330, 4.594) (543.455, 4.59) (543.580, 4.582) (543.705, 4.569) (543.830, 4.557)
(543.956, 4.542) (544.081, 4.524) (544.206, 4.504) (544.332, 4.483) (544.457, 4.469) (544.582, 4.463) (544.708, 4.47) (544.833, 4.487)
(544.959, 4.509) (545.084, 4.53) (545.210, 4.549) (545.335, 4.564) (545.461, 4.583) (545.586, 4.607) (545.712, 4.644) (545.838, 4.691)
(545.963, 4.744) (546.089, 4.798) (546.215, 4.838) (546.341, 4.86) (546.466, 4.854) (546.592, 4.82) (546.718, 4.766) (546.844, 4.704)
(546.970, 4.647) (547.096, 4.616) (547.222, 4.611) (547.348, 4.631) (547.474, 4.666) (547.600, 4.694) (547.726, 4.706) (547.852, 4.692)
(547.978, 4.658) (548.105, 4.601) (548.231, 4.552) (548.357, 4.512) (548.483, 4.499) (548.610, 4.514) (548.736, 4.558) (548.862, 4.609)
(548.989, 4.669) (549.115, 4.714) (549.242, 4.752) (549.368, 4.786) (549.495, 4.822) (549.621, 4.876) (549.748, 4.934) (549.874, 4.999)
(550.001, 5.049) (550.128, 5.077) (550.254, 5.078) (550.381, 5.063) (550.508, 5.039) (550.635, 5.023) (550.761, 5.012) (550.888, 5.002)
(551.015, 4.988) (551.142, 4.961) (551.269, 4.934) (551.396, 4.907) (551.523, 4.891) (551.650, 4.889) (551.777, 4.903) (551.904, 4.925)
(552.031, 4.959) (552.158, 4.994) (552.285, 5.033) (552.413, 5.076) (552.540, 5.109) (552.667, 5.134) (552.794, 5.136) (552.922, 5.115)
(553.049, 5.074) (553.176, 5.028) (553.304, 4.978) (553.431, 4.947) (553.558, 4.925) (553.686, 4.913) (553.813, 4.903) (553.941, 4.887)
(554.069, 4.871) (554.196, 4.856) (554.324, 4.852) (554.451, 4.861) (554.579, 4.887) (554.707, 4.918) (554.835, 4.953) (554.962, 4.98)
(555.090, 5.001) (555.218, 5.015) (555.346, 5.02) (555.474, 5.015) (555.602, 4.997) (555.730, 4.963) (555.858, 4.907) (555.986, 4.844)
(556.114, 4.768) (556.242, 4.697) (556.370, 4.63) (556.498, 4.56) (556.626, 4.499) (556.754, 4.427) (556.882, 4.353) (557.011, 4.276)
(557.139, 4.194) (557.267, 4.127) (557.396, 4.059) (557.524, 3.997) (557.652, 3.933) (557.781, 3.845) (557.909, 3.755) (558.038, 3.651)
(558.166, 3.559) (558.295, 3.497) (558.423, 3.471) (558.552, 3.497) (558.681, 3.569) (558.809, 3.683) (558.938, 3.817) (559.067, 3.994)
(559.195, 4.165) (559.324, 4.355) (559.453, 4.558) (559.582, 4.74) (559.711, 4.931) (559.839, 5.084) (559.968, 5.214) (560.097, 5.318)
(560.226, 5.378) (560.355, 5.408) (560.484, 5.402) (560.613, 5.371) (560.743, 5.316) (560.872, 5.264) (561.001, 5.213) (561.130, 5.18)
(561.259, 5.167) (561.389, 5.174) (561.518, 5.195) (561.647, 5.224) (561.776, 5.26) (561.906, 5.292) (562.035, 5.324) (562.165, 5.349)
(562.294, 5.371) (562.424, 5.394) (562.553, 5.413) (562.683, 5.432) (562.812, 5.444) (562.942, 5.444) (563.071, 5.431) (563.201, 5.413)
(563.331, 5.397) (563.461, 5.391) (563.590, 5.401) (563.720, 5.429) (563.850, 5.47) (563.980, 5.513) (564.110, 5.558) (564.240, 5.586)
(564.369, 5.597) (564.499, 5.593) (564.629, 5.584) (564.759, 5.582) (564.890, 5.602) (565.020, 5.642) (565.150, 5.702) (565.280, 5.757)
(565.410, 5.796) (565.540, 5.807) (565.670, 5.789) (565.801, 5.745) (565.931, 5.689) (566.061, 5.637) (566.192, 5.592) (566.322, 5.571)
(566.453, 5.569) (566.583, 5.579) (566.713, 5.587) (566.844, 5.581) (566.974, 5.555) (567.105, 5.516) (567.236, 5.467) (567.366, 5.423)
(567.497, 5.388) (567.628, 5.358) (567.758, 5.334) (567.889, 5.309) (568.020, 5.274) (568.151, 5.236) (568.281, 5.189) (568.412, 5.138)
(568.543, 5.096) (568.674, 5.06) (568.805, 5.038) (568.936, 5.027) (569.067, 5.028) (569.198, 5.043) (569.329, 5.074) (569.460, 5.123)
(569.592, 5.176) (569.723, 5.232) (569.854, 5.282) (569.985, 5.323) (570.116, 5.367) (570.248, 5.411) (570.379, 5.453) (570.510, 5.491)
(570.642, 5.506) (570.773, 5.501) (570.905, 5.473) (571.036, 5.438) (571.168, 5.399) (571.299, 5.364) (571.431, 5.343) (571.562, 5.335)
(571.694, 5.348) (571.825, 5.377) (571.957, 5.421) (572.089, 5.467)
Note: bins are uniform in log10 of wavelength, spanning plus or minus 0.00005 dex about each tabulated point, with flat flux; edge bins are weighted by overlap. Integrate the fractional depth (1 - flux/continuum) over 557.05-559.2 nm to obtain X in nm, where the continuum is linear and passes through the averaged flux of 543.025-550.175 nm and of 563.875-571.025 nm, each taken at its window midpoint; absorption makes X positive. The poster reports 0.54 nm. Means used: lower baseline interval 4.66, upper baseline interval 5.44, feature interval 3.81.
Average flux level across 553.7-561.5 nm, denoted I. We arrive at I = 4.62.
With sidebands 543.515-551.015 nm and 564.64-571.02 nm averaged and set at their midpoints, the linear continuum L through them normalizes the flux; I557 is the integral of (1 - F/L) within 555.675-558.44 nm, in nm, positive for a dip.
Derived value 0.441 nm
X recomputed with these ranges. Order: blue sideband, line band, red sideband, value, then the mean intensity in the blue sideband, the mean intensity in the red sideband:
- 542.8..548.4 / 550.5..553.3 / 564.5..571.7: -0.09 nm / 4.62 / 5.42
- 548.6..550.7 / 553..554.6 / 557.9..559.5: -0.20 nm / 4.87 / 3.81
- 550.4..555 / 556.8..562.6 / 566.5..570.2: 0.55 nm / 4.97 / 5.28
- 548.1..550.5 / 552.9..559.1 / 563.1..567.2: 0.74 nm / 4.78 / 5.58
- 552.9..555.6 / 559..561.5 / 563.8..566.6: 0.15 nm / 4.95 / 5.64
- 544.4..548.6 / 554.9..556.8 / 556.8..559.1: -0.39 nm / 4.64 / 3.85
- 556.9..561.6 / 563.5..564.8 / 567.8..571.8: -0.18 nm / 4.48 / 5.27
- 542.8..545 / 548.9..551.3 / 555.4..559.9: -0.28 nm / 4.54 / 4.27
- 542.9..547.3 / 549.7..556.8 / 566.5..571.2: -0.12 nm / 4.62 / 5.32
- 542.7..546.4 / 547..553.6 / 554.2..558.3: -0.45 nm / 4.59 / 4.52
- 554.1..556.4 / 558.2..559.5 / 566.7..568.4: 0.31 nm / 4.9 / 5.39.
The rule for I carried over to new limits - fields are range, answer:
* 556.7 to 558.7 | 3.89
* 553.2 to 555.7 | 4.94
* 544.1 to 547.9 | 4.64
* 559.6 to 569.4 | 5.39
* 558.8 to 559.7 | 4.26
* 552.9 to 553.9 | 4.98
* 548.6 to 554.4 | 4.93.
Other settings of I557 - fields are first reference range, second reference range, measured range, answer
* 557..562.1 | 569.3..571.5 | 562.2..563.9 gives -0.21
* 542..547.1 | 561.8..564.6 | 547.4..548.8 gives 0.04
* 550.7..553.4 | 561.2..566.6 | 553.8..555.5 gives 0.06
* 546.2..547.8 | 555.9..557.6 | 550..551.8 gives -0.15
